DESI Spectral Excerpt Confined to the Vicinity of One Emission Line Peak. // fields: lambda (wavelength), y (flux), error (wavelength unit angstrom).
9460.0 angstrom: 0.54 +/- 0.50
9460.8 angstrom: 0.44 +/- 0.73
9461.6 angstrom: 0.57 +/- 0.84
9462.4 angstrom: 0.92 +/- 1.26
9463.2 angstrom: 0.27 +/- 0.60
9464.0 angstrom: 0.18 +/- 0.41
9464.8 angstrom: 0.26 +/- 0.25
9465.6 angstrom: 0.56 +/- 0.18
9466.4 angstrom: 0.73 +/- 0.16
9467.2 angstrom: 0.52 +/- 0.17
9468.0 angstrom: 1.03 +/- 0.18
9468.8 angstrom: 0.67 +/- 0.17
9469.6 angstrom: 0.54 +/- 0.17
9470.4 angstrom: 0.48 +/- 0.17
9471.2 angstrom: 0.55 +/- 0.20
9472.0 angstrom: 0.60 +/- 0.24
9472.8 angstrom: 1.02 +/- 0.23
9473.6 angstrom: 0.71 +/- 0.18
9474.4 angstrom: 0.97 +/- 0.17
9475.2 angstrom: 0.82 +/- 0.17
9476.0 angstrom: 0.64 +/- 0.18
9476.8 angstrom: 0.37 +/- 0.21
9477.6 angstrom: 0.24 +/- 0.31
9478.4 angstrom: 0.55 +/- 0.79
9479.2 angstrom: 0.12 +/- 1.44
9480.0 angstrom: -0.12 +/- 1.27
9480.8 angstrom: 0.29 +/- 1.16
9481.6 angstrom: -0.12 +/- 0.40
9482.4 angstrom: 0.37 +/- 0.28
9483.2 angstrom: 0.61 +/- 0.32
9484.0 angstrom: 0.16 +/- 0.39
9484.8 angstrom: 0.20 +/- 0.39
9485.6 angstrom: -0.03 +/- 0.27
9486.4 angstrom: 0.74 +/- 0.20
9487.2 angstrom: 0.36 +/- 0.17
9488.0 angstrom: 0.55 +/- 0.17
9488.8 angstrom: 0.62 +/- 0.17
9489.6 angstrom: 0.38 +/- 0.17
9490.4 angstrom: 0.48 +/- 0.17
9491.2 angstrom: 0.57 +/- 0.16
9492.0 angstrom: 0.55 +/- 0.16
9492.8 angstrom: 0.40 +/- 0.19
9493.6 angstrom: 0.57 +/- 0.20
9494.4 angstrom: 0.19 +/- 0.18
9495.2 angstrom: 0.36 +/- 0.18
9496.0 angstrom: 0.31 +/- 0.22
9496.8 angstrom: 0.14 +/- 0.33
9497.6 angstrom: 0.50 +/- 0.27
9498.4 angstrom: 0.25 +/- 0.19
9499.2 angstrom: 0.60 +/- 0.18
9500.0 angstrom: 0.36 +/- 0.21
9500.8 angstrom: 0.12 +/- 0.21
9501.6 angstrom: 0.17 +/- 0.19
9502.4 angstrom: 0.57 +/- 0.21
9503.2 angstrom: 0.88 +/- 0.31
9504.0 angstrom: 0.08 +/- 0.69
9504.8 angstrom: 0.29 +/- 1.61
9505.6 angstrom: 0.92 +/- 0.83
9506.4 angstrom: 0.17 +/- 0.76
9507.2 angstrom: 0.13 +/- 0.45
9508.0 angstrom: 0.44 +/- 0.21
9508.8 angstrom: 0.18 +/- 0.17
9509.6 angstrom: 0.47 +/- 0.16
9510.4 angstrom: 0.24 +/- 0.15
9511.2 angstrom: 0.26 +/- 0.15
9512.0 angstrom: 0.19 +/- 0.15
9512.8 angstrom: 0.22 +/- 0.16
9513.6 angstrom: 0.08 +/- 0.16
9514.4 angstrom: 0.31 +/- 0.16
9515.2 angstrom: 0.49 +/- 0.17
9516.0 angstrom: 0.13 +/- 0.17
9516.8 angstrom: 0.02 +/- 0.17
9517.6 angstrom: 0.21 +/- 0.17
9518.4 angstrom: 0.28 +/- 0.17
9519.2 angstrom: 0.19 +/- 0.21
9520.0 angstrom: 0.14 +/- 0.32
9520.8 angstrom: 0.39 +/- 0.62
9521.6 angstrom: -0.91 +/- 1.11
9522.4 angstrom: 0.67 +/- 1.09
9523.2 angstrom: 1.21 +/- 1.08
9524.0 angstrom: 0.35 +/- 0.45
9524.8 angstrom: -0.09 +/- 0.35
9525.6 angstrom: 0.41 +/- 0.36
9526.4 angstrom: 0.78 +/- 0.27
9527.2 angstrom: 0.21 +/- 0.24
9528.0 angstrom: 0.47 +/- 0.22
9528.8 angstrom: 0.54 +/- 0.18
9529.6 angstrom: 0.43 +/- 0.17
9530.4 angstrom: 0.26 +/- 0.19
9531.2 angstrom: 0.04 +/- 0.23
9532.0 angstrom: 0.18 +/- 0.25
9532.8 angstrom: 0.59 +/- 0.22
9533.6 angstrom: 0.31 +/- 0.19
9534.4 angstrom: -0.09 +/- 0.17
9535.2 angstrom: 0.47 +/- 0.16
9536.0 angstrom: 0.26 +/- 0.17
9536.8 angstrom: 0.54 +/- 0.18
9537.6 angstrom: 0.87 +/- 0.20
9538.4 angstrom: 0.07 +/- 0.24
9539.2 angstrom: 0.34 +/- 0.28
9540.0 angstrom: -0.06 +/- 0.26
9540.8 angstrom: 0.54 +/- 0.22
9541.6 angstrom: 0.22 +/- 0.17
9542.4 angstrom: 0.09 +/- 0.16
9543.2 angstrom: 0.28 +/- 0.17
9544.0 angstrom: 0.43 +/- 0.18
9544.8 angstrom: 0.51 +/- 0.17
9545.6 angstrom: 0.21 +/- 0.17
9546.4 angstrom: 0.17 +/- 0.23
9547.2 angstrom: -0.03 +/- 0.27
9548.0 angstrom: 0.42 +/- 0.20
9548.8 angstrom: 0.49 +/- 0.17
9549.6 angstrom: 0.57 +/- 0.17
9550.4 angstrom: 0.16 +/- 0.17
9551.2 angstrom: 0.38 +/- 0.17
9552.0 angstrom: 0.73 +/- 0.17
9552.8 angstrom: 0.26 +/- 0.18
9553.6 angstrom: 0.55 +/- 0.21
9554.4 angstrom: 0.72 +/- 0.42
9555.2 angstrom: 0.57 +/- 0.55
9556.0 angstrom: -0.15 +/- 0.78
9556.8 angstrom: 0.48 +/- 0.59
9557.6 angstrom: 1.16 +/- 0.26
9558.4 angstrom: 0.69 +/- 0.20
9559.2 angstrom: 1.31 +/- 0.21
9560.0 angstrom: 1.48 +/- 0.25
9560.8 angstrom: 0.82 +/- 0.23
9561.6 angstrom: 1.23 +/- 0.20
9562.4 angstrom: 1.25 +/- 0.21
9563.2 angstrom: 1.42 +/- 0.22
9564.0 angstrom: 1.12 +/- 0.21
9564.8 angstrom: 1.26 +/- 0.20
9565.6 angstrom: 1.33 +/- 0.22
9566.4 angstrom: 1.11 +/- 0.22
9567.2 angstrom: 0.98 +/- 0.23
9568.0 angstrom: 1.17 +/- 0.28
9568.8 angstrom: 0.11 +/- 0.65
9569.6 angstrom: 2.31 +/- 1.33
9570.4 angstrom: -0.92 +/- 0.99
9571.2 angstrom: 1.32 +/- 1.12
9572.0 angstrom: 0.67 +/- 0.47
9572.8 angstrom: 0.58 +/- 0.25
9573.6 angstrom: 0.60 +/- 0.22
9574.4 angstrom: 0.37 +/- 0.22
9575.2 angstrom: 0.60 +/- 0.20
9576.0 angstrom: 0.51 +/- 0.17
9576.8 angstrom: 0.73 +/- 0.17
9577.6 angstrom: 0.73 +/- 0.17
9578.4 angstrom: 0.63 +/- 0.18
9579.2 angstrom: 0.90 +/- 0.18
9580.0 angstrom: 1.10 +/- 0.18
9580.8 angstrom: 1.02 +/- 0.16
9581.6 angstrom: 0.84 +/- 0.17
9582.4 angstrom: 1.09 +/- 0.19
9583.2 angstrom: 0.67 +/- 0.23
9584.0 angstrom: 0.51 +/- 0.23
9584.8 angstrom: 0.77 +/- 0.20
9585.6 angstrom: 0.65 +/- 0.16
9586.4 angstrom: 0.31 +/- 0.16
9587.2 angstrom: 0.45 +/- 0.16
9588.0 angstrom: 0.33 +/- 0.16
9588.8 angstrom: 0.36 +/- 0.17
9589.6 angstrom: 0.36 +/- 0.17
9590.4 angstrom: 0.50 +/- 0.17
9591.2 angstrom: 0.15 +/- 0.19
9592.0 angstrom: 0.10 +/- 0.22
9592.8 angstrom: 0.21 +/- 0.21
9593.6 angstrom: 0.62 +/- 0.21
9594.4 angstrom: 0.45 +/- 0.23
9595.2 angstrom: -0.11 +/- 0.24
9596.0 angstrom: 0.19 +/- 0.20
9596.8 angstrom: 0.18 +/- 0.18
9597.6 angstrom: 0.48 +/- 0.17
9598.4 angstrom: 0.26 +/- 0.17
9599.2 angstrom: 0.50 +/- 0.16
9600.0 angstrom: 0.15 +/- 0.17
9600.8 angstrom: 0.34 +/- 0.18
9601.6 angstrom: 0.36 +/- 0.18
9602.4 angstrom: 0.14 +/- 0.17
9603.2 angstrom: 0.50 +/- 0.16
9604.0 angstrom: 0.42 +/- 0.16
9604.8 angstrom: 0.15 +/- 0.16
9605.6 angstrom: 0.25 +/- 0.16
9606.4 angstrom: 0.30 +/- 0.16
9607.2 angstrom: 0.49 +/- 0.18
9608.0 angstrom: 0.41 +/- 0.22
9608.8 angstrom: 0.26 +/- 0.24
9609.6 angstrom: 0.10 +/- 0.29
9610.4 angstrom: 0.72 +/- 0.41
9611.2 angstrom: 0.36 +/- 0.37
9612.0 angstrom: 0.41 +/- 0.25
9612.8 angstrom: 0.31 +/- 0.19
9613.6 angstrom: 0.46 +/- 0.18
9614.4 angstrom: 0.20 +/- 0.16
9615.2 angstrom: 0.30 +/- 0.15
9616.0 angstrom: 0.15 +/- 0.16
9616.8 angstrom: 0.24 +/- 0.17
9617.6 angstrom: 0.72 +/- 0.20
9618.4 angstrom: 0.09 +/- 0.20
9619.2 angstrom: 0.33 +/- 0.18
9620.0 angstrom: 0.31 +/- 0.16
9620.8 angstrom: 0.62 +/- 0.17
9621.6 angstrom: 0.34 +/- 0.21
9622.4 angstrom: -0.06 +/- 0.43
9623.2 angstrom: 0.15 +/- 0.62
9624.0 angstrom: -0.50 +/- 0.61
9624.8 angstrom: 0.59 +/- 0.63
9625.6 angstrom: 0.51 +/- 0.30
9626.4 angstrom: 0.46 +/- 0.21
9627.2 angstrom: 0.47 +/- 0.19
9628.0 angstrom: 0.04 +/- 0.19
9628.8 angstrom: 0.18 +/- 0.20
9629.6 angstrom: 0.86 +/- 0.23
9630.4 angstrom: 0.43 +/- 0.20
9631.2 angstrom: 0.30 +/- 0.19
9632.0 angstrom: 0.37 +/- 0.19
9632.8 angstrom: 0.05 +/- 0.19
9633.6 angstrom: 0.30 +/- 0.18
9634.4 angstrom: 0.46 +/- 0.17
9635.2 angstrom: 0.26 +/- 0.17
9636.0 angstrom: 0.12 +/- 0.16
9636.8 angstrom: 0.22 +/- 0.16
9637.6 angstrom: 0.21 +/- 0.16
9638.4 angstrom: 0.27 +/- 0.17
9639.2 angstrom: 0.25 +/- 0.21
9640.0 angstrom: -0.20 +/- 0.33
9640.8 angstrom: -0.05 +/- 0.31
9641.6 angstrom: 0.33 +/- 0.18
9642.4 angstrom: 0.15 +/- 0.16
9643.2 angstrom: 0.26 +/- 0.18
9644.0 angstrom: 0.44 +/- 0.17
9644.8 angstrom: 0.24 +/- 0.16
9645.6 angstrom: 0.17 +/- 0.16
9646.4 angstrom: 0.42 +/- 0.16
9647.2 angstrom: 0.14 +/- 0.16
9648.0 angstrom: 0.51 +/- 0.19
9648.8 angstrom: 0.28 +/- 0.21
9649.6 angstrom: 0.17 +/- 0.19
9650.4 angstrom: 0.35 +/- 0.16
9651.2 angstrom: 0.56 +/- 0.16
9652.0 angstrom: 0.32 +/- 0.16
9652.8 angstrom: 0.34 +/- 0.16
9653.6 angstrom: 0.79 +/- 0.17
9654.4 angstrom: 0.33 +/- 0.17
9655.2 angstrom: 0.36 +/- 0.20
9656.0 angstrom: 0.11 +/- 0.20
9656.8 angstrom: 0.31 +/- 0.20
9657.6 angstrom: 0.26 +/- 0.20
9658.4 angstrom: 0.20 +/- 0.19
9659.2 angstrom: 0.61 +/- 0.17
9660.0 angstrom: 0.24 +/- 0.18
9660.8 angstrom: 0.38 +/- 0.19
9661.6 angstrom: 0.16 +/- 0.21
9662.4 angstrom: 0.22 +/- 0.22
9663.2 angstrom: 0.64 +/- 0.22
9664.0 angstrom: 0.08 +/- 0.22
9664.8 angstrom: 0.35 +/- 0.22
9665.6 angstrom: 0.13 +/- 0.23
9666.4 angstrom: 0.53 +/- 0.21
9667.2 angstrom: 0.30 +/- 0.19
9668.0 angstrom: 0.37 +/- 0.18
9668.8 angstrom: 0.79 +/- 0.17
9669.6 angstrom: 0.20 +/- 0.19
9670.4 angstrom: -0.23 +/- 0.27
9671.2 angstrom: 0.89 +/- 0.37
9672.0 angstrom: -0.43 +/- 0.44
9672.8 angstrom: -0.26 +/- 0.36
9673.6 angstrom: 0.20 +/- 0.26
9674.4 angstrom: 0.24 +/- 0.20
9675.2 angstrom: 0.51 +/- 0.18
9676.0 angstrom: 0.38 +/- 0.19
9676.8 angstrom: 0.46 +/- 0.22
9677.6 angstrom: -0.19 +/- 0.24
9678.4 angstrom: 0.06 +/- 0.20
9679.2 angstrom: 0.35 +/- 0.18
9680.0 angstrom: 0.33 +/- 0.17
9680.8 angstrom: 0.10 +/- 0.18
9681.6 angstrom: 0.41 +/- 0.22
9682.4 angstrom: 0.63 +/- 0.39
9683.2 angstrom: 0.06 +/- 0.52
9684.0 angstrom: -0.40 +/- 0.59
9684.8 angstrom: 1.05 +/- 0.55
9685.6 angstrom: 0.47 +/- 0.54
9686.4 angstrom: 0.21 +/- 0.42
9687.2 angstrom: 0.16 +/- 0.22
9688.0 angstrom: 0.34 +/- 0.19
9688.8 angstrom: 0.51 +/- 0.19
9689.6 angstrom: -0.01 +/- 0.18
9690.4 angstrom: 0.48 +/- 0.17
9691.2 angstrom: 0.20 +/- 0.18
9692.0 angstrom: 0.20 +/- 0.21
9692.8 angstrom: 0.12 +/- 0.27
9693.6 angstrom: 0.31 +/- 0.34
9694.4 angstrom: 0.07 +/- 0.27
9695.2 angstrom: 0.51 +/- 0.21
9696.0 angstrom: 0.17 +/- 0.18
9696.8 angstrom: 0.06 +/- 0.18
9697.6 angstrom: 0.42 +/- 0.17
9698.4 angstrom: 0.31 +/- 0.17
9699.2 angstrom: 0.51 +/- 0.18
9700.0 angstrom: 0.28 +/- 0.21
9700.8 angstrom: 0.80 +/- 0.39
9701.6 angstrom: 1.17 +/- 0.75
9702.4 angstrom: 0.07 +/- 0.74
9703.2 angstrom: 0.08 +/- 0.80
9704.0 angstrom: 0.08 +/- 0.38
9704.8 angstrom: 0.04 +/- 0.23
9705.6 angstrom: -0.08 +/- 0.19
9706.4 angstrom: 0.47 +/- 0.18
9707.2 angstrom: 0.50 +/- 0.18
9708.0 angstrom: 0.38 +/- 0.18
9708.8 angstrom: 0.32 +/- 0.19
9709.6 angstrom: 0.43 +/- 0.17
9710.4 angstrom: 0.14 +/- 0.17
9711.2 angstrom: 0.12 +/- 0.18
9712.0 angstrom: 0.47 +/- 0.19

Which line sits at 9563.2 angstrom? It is [O III] 5007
